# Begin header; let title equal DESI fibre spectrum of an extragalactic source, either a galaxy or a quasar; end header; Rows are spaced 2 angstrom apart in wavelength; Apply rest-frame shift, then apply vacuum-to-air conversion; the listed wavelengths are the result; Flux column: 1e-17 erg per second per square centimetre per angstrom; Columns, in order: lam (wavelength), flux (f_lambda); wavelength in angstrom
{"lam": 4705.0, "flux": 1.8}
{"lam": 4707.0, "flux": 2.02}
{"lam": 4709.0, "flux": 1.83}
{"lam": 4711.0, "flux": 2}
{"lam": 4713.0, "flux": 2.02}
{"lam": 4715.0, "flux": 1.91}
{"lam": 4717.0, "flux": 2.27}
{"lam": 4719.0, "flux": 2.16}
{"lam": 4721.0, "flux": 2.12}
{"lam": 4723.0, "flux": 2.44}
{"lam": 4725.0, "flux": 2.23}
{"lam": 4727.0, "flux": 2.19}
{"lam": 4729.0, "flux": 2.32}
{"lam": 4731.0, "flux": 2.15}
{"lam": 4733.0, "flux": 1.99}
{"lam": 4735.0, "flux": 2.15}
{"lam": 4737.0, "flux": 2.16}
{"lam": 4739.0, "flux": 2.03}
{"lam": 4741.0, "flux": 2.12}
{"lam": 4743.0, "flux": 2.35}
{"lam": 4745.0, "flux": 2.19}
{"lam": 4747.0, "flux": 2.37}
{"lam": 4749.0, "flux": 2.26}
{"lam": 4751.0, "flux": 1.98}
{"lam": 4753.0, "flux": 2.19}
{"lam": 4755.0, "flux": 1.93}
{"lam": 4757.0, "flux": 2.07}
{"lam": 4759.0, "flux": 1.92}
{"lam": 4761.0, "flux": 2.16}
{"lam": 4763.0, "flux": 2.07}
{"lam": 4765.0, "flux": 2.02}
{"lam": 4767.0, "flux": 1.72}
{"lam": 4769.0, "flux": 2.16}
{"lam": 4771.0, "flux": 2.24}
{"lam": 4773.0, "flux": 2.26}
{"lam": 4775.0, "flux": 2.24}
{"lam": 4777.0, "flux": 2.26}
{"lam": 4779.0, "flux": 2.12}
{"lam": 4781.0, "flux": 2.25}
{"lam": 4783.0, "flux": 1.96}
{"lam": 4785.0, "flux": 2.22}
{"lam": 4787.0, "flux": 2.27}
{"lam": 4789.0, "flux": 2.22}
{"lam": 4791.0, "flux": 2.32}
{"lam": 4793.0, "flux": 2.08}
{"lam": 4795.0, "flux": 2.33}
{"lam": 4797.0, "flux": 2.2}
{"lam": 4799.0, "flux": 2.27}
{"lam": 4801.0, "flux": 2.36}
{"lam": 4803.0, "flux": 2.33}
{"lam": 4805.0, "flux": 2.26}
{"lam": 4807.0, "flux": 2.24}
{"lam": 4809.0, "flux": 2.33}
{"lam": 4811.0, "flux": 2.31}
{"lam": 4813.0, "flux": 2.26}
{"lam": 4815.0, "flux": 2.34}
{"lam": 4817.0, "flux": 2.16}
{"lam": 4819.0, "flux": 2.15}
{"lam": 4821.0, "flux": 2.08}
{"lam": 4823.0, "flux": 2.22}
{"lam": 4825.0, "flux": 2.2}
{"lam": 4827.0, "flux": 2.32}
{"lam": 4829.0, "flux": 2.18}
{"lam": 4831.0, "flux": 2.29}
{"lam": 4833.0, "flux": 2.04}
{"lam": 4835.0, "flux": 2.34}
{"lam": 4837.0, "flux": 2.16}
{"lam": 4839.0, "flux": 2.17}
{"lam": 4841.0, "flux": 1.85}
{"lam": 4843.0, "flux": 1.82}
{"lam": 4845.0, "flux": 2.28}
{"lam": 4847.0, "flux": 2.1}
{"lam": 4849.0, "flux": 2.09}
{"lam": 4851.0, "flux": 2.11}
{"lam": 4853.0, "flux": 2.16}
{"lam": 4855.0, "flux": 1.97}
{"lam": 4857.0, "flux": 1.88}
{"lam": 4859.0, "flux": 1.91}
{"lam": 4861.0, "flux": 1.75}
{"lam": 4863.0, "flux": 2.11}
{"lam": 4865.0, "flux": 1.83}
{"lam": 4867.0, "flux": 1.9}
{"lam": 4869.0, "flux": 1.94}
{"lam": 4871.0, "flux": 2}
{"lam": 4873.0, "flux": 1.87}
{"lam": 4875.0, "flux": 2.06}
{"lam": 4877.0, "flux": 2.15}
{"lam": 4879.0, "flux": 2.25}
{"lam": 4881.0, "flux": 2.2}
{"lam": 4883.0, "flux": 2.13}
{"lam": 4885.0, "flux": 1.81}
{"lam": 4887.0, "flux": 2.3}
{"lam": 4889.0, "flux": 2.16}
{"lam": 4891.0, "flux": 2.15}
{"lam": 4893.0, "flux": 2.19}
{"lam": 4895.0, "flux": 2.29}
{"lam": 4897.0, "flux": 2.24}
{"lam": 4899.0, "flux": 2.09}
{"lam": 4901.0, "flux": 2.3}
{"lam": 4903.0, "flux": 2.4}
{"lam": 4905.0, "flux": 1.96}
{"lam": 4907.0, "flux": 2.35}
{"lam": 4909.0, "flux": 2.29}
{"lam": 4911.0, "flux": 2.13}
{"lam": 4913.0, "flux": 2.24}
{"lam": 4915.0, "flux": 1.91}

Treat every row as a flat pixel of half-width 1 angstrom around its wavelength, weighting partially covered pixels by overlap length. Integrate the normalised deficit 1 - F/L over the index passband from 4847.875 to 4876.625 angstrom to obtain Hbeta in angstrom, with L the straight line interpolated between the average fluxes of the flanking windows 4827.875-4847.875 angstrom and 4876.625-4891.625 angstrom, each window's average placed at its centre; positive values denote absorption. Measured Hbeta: 2.2 angstrom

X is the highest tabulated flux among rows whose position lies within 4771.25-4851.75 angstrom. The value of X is 2.36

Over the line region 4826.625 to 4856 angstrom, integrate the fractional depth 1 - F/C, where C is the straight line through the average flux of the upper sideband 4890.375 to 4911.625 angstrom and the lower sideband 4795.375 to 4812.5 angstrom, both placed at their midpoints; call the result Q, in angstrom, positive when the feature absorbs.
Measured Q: 1.8 angstrom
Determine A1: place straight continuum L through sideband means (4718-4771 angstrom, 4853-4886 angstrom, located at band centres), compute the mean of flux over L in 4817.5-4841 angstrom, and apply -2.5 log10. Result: -0.07 mag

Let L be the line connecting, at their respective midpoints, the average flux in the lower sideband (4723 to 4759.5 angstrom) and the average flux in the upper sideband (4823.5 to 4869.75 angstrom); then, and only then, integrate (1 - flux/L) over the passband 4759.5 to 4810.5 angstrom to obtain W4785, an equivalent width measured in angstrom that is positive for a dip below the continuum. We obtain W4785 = -1.86 angstrom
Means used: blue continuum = 2.16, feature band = 2.19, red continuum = 2.06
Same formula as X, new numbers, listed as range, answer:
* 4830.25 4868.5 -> 2.34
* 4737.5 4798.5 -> 2.37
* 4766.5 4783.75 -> 2.26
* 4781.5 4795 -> 2.33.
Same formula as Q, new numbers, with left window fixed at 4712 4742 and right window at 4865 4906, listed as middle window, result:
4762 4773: 0.4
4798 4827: -1.7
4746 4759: 0.2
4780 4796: -0.5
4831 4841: -0.1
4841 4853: 0.3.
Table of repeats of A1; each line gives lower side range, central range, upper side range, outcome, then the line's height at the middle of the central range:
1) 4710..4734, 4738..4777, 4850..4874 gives -0.012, 2.1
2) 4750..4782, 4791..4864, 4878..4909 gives -0.008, 2.14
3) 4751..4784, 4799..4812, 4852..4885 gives -0.121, 2.06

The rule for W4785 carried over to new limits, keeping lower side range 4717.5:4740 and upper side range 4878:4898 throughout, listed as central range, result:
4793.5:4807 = -0.6 angstrom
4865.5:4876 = 1.1 angstrom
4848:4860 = 0.8 angstrom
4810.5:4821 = -0.2 angstrom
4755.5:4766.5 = 0.8 angstrom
